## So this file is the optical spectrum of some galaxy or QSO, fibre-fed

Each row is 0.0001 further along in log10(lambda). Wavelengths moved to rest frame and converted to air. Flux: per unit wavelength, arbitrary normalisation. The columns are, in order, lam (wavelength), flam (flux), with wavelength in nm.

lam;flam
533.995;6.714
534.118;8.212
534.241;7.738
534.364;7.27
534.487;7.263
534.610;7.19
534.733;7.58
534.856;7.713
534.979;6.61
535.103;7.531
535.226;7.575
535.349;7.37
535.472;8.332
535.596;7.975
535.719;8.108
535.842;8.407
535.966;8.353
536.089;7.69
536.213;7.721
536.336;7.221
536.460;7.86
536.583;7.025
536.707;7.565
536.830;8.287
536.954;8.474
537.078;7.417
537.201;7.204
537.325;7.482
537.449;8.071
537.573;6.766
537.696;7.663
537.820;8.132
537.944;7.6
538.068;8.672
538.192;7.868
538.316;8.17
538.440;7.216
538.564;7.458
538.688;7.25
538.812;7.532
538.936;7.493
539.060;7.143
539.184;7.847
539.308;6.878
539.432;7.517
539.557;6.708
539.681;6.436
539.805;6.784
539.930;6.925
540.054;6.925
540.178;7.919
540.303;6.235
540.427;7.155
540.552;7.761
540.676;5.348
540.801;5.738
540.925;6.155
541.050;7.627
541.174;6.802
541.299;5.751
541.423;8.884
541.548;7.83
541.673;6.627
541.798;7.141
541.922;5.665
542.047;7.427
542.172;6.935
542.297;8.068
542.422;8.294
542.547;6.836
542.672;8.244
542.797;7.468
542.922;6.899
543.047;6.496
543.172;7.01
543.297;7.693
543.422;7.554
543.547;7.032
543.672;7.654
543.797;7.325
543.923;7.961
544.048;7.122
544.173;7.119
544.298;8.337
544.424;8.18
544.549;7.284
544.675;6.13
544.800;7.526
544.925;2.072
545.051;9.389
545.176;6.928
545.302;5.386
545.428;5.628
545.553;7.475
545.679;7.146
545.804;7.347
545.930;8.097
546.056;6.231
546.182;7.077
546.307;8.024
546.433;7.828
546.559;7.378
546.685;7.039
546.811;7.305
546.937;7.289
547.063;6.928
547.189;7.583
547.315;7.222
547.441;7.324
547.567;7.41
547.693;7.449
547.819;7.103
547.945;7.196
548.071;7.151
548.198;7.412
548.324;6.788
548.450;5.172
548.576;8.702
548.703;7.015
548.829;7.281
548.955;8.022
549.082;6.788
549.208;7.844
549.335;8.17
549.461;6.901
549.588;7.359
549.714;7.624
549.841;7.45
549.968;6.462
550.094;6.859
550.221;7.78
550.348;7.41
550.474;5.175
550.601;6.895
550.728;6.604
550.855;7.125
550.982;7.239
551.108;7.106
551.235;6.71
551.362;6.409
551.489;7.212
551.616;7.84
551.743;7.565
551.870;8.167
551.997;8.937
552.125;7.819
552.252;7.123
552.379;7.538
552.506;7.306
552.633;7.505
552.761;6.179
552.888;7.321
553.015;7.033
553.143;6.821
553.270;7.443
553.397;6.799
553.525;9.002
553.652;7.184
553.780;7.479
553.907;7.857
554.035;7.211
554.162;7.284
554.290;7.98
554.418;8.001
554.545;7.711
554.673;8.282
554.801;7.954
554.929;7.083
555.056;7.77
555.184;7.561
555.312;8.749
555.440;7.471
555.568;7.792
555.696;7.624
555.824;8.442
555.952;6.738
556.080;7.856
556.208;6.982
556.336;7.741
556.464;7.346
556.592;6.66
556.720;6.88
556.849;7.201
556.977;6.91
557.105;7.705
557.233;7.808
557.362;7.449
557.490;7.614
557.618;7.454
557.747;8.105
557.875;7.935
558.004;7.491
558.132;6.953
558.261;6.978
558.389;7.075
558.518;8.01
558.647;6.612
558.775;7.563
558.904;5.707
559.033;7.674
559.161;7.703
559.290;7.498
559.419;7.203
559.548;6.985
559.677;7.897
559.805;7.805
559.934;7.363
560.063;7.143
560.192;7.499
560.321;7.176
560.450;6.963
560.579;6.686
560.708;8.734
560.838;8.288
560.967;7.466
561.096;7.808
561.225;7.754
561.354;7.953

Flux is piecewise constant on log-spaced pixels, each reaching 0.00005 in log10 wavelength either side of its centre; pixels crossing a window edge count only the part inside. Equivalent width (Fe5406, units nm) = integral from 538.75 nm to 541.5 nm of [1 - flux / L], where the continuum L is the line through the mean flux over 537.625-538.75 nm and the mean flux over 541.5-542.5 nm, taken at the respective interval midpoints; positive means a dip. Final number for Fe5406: 0.19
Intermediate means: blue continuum 7.77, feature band 6.99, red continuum 7.23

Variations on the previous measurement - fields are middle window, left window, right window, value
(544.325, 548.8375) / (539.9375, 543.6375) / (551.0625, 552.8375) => 0.10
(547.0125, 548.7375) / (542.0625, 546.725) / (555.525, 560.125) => 0.02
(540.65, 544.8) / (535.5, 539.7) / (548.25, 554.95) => 0.18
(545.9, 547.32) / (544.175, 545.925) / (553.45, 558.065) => -0.07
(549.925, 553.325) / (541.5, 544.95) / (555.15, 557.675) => 0.10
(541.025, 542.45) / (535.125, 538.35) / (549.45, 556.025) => 0.09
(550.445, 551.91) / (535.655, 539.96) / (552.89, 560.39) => 0.09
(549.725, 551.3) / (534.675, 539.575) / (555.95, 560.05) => 0.11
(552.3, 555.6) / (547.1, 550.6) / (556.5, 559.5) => -0.13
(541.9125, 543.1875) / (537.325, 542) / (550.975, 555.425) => 0.00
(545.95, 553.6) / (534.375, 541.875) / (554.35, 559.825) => 0.19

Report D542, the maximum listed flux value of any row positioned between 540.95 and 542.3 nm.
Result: 8.884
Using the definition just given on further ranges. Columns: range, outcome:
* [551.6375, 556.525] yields 9.002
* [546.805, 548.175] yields 7.583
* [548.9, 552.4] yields 8.937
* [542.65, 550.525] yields 9.389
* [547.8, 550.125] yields 8.702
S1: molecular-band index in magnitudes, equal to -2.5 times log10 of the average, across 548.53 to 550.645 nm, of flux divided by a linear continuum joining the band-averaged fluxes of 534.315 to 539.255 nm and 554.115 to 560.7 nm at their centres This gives 0.04 mag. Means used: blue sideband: 7.65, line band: 7.27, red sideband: 7.46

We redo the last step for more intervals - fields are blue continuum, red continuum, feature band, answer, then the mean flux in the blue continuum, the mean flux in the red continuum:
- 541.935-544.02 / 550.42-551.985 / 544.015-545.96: 0.06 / 7.38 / 7.08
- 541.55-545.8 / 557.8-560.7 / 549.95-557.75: -0.03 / 7.11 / 7.3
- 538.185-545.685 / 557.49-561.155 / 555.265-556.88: -0.02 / 7.1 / 7.42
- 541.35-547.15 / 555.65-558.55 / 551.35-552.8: -0.03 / 7.2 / 7.43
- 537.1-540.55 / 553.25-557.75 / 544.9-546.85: 0.07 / 7.38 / 7.58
